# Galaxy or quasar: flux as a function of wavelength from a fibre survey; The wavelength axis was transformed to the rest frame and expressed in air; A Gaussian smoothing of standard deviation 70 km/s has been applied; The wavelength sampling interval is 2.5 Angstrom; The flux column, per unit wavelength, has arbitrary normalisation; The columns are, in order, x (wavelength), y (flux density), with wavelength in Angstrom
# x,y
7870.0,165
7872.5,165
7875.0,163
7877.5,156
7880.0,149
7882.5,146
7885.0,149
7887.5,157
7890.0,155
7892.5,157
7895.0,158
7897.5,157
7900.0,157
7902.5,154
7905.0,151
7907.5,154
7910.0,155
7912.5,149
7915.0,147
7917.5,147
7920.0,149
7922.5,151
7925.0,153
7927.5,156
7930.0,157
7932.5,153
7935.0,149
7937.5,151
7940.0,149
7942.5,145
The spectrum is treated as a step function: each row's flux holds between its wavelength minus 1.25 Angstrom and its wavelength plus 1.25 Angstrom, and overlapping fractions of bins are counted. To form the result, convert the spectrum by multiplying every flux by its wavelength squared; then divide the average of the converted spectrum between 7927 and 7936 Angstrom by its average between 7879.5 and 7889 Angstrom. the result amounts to 1.03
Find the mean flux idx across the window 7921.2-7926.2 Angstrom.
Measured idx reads 152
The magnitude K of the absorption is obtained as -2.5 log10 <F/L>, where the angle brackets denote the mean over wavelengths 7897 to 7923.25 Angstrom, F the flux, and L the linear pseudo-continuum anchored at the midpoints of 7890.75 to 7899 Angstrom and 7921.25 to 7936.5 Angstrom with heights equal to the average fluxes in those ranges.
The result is 0.03 mag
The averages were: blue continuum 157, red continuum 153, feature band 152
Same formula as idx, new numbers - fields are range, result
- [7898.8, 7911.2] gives 154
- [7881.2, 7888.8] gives 151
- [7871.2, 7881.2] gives 158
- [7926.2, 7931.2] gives 156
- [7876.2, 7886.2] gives 150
